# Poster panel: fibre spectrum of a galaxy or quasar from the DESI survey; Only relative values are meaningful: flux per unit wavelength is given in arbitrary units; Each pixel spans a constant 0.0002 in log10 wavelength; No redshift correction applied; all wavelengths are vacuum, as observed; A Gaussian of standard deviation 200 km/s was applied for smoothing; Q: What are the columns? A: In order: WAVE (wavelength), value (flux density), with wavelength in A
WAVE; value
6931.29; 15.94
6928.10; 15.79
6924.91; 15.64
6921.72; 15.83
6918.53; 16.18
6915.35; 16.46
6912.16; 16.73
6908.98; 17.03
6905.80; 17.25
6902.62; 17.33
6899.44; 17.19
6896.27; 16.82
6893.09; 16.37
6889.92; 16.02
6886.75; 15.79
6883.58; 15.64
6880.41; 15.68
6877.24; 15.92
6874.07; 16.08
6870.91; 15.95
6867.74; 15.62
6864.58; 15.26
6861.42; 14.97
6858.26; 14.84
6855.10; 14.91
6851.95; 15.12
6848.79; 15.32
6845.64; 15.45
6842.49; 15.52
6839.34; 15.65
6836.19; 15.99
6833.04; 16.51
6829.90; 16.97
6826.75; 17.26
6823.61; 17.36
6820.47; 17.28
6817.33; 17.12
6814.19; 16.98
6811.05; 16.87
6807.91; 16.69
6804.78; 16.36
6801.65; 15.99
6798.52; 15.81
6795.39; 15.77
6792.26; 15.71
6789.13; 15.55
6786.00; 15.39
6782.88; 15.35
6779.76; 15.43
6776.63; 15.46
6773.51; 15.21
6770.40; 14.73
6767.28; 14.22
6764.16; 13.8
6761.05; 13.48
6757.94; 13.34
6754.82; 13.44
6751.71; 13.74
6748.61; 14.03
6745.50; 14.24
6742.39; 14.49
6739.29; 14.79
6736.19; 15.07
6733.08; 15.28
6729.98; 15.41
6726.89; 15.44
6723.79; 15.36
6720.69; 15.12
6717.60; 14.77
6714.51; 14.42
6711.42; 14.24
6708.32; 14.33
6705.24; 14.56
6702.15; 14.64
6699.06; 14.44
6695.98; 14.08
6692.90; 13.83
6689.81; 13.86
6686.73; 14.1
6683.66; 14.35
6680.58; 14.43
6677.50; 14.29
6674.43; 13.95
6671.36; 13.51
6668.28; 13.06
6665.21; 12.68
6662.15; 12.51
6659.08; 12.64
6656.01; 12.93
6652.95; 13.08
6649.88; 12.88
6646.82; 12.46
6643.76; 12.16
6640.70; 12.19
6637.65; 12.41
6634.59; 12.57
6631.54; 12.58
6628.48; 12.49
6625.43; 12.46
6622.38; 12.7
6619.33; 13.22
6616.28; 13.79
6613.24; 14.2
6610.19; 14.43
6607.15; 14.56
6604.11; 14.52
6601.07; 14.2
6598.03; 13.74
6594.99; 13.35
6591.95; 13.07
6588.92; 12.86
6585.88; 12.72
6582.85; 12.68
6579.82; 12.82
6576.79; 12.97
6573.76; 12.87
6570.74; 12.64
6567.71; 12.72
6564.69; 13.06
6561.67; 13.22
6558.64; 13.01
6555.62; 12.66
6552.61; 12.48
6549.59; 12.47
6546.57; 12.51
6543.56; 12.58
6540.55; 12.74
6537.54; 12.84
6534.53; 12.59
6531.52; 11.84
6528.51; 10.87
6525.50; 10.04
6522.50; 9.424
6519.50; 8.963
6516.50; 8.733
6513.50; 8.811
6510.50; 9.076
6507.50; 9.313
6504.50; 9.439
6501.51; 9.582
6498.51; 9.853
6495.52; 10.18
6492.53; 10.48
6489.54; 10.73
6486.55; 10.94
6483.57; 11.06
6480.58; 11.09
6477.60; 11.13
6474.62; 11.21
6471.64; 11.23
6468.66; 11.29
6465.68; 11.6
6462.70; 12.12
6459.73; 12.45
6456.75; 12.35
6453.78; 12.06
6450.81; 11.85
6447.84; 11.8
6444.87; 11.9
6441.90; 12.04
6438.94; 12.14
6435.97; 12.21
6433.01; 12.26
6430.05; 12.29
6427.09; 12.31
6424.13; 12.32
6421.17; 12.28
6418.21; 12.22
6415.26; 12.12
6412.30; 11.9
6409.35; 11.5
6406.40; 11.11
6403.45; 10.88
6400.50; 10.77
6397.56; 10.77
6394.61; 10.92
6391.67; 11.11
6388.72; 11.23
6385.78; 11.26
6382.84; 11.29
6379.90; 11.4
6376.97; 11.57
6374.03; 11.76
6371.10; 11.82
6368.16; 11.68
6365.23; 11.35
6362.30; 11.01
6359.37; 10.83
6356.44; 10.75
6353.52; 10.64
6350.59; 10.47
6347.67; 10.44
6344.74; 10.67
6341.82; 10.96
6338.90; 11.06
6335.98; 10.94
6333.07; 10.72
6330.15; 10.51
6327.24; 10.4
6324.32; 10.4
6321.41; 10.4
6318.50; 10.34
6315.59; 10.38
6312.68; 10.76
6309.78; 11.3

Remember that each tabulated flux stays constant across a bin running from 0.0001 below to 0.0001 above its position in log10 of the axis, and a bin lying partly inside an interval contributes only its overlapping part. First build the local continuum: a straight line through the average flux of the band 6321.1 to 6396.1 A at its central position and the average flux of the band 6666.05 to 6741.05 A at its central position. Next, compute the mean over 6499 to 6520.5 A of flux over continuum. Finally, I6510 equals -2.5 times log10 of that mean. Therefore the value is 0.34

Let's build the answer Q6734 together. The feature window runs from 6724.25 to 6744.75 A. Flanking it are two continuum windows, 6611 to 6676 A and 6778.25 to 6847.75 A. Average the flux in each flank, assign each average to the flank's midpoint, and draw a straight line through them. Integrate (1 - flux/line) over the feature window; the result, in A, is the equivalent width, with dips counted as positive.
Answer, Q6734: -0.53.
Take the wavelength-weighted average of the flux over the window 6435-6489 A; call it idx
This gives 11.7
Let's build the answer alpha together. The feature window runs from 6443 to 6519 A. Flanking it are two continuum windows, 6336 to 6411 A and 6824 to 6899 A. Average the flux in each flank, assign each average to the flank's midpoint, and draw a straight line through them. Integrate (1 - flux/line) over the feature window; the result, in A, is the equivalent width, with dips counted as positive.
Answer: 8.3 A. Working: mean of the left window 11.1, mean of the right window 15.9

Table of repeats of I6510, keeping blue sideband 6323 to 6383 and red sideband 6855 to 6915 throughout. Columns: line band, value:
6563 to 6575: 0.02 mag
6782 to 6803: -0.03 mag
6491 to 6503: 0.23 mag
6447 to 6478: 0.03 mag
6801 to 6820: -0.09 mag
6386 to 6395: 0.02 mag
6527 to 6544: 0.05 mag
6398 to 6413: 0.03 mag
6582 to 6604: 0.00 mag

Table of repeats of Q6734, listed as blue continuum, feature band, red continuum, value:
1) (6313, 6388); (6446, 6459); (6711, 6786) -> -0.2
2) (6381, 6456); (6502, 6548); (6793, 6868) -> 8.0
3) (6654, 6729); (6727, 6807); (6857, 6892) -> -1.0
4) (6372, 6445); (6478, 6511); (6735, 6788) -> 5.7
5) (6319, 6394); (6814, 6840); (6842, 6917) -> -2.3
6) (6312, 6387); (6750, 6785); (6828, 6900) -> 1.1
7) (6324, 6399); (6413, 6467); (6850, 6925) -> -1.7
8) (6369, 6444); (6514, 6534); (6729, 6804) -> 4.2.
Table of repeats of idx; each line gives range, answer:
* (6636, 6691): 13.2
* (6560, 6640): 13.2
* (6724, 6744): 15.1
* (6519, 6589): 12.3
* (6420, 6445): 12.2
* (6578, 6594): 12.8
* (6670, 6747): 14.5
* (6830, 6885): 15.6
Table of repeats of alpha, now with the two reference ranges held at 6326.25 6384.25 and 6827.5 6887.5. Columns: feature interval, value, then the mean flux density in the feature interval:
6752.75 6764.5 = 1.0 A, 13.5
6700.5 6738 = -1.3 A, 14.9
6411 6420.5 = -0.4 A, 12.1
